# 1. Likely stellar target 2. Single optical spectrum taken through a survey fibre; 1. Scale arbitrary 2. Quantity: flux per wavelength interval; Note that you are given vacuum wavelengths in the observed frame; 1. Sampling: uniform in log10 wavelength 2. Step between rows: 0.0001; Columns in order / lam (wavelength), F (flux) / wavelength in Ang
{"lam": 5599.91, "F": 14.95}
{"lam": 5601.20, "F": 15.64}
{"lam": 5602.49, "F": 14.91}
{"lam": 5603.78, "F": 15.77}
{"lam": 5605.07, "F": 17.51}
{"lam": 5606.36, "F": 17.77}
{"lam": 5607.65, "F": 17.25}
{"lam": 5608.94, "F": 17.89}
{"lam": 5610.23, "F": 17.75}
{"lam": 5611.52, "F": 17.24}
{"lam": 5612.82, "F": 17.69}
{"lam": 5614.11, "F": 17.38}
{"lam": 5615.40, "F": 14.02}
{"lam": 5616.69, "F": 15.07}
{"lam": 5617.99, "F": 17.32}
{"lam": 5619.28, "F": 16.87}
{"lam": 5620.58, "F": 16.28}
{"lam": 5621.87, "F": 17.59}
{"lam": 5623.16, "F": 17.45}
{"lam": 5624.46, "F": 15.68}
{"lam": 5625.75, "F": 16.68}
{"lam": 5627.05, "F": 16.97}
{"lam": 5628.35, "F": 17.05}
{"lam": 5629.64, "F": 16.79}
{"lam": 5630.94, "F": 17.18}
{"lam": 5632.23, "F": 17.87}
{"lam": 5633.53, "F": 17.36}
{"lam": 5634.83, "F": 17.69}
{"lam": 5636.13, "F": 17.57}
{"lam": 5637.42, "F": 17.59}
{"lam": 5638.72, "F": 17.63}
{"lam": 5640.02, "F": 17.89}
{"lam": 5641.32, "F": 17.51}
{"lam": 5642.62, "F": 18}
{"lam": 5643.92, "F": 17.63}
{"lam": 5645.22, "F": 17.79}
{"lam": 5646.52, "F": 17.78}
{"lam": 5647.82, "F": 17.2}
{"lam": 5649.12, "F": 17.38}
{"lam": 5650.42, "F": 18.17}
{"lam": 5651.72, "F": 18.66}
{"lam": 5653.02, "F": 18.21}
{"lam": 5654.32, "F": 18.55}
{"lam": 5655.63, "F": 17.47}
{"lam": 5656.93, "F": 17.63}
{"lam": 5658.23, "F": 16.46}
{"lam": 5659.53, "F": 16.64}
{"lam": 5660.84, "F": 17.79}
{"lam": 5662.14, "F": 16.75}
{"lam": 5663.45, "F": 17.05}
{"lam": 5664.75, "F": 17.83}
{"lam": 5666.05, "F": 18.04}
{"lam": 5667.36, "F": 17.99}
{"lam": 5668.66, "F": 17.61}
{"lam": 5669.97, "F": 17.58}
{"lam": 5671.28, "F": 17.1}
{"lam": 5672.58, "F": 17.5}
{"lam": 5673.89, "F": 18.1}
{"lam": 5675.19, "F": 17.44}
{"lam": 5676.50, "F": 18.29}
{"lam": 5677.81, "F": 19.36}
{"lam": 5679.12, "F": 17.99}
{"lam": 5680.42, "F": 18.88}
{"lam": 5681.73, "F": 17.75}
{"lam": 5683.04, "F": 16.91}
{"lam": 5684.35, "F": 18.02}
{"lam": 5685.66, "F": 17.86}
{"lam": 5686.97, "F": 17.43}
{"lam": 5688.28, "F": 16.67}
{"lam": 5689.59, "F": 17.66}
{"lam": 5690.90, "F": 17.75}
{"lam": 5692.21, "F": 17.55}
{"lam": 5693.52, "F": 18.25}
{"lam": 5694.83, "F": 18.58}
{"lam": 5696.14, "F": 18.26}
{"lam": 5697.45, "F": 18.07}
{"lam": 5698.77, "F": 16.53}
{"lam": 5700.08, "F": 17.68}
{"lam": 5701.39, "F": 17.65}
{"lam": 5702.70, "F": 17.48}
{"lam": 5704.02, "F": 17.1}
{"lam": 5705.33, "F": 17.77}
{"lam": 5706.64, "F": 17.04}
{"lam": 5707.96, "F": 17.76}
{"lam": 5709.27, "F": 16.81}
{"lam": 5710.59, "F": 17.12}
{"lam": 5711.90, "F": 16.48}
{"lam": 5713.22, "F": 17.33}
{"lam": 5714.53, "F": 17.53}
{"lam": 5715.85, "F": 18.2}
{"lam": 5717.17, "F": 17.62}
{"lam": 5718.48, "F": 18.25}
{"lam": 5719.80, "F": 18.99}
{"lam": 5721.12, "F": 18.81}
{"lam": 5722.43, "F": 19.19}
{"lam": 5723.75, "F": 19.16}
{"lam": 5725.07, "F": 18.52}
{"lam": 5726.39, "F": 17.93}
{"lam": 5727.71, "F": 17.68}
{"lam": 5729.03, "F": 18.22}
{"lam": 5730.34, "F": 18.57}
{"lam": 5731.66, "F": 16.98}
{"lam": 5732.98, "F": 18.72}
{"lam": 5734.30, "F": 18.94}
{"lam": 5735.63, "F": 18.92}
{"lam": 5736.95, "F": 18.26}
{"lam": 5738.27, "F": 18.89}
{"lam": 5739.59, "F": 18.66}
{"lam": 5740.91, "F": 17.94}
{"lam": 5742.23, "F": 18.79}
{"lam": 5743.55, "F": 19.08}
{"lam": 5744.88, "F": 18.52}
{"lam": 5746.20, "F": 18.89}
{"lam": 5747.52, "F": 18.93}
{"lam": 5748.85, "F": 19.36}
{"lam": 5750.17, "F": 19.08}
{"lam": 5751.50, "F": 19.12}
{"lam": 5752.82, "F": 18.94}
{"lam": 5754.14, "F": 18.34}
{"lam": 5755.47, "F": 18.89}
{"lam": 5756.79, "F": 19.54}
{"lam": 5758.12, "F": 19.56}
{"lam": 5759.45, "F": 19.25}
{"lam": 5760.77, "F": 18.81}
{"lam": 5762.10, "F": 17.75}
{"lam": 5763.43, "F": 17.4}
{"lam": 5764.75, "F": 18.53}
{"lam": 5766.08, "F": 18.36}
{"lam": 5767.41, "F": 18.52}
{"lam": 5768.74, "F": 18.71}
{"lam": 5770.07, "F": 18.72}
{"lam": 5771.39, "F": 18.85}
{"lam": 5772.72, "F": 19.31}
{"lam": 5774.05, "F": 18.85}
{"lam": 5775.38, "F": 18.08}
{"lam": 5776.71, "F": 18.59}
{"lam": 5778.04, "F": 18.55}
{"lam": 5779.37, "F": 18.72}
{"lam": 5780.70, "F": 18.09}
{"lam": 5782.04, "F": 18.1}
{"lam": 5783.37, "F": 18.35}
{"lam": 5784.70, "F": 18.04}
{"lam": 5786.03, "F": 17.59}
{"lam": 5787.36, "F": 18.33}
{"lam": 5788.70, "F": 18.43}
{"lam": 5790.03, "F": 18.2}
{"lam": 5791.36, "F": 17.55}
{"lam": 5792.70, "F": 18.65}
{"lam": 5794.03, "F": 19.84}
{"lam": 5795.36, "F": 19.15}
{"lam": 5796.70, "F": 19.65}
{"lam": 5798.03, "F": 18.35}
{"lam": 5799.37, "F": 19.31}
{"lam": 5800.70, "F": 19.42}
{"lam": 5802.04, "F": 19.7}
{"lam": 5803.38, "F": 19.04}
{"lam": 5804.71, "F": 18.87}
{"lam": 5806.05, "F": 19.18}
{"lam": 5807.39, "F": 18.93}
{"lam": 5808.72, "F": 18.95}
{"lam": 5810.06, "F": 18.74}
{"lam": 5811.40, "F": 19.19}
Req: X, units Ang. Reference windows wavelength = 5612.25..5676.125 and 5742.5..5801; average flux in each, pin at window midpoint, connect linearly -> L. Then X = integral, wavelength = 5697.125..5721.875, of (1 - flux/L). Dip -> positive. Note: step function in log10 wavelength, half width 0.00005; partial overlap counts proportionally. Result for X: 0.6 Ang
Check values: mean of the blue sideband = 17.3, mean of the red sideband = 18.7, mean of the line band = 17.6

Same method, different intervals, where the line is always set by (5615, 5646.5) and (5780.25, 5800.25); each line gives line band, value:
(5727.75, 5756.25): -0.9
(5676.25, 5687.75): -0.3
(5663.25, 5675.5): -0.1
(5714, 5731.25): -0.4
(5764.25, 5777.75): -0.2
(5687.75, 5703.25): 0.0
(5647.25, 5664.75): -0.2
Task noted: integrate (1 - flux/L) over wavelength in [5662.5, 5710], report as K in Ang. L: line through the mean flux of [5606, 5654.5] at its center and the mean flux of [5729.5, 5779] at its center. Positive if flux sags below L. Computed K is 0.6 Ang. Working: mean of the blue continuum 17.3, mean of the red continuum 18.7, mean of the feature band 17.7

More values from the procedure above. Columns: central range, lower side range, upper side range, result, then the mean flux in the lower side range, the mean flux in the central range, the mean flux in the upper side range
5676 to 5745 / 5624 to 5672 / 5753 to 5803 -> 0.2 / 17.5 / 18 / 18.7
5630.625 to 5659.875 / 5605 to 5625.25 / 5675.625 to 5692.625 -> -0.6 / 16.9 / 17.7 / 17.8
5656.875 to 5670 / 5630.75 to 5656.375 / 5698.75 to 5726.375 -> 0.3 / 17.8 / 17.4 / 17.8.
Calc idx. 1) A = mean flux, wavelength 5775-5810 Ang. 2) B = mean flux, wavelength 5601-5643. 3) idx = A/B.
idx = 1.1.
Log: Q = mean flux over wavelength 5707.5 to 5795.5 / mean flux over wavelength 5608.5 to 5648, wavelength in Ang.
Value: 1.07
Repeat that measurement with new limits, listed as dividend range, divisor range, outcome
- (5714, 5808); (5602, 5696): 1.07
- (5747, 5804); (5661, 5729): 1.05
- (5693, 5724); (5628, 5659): 1.01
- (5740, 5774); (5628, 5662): 1.07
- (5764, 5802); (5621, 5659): 1.06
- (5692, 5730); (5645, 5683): 1.01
